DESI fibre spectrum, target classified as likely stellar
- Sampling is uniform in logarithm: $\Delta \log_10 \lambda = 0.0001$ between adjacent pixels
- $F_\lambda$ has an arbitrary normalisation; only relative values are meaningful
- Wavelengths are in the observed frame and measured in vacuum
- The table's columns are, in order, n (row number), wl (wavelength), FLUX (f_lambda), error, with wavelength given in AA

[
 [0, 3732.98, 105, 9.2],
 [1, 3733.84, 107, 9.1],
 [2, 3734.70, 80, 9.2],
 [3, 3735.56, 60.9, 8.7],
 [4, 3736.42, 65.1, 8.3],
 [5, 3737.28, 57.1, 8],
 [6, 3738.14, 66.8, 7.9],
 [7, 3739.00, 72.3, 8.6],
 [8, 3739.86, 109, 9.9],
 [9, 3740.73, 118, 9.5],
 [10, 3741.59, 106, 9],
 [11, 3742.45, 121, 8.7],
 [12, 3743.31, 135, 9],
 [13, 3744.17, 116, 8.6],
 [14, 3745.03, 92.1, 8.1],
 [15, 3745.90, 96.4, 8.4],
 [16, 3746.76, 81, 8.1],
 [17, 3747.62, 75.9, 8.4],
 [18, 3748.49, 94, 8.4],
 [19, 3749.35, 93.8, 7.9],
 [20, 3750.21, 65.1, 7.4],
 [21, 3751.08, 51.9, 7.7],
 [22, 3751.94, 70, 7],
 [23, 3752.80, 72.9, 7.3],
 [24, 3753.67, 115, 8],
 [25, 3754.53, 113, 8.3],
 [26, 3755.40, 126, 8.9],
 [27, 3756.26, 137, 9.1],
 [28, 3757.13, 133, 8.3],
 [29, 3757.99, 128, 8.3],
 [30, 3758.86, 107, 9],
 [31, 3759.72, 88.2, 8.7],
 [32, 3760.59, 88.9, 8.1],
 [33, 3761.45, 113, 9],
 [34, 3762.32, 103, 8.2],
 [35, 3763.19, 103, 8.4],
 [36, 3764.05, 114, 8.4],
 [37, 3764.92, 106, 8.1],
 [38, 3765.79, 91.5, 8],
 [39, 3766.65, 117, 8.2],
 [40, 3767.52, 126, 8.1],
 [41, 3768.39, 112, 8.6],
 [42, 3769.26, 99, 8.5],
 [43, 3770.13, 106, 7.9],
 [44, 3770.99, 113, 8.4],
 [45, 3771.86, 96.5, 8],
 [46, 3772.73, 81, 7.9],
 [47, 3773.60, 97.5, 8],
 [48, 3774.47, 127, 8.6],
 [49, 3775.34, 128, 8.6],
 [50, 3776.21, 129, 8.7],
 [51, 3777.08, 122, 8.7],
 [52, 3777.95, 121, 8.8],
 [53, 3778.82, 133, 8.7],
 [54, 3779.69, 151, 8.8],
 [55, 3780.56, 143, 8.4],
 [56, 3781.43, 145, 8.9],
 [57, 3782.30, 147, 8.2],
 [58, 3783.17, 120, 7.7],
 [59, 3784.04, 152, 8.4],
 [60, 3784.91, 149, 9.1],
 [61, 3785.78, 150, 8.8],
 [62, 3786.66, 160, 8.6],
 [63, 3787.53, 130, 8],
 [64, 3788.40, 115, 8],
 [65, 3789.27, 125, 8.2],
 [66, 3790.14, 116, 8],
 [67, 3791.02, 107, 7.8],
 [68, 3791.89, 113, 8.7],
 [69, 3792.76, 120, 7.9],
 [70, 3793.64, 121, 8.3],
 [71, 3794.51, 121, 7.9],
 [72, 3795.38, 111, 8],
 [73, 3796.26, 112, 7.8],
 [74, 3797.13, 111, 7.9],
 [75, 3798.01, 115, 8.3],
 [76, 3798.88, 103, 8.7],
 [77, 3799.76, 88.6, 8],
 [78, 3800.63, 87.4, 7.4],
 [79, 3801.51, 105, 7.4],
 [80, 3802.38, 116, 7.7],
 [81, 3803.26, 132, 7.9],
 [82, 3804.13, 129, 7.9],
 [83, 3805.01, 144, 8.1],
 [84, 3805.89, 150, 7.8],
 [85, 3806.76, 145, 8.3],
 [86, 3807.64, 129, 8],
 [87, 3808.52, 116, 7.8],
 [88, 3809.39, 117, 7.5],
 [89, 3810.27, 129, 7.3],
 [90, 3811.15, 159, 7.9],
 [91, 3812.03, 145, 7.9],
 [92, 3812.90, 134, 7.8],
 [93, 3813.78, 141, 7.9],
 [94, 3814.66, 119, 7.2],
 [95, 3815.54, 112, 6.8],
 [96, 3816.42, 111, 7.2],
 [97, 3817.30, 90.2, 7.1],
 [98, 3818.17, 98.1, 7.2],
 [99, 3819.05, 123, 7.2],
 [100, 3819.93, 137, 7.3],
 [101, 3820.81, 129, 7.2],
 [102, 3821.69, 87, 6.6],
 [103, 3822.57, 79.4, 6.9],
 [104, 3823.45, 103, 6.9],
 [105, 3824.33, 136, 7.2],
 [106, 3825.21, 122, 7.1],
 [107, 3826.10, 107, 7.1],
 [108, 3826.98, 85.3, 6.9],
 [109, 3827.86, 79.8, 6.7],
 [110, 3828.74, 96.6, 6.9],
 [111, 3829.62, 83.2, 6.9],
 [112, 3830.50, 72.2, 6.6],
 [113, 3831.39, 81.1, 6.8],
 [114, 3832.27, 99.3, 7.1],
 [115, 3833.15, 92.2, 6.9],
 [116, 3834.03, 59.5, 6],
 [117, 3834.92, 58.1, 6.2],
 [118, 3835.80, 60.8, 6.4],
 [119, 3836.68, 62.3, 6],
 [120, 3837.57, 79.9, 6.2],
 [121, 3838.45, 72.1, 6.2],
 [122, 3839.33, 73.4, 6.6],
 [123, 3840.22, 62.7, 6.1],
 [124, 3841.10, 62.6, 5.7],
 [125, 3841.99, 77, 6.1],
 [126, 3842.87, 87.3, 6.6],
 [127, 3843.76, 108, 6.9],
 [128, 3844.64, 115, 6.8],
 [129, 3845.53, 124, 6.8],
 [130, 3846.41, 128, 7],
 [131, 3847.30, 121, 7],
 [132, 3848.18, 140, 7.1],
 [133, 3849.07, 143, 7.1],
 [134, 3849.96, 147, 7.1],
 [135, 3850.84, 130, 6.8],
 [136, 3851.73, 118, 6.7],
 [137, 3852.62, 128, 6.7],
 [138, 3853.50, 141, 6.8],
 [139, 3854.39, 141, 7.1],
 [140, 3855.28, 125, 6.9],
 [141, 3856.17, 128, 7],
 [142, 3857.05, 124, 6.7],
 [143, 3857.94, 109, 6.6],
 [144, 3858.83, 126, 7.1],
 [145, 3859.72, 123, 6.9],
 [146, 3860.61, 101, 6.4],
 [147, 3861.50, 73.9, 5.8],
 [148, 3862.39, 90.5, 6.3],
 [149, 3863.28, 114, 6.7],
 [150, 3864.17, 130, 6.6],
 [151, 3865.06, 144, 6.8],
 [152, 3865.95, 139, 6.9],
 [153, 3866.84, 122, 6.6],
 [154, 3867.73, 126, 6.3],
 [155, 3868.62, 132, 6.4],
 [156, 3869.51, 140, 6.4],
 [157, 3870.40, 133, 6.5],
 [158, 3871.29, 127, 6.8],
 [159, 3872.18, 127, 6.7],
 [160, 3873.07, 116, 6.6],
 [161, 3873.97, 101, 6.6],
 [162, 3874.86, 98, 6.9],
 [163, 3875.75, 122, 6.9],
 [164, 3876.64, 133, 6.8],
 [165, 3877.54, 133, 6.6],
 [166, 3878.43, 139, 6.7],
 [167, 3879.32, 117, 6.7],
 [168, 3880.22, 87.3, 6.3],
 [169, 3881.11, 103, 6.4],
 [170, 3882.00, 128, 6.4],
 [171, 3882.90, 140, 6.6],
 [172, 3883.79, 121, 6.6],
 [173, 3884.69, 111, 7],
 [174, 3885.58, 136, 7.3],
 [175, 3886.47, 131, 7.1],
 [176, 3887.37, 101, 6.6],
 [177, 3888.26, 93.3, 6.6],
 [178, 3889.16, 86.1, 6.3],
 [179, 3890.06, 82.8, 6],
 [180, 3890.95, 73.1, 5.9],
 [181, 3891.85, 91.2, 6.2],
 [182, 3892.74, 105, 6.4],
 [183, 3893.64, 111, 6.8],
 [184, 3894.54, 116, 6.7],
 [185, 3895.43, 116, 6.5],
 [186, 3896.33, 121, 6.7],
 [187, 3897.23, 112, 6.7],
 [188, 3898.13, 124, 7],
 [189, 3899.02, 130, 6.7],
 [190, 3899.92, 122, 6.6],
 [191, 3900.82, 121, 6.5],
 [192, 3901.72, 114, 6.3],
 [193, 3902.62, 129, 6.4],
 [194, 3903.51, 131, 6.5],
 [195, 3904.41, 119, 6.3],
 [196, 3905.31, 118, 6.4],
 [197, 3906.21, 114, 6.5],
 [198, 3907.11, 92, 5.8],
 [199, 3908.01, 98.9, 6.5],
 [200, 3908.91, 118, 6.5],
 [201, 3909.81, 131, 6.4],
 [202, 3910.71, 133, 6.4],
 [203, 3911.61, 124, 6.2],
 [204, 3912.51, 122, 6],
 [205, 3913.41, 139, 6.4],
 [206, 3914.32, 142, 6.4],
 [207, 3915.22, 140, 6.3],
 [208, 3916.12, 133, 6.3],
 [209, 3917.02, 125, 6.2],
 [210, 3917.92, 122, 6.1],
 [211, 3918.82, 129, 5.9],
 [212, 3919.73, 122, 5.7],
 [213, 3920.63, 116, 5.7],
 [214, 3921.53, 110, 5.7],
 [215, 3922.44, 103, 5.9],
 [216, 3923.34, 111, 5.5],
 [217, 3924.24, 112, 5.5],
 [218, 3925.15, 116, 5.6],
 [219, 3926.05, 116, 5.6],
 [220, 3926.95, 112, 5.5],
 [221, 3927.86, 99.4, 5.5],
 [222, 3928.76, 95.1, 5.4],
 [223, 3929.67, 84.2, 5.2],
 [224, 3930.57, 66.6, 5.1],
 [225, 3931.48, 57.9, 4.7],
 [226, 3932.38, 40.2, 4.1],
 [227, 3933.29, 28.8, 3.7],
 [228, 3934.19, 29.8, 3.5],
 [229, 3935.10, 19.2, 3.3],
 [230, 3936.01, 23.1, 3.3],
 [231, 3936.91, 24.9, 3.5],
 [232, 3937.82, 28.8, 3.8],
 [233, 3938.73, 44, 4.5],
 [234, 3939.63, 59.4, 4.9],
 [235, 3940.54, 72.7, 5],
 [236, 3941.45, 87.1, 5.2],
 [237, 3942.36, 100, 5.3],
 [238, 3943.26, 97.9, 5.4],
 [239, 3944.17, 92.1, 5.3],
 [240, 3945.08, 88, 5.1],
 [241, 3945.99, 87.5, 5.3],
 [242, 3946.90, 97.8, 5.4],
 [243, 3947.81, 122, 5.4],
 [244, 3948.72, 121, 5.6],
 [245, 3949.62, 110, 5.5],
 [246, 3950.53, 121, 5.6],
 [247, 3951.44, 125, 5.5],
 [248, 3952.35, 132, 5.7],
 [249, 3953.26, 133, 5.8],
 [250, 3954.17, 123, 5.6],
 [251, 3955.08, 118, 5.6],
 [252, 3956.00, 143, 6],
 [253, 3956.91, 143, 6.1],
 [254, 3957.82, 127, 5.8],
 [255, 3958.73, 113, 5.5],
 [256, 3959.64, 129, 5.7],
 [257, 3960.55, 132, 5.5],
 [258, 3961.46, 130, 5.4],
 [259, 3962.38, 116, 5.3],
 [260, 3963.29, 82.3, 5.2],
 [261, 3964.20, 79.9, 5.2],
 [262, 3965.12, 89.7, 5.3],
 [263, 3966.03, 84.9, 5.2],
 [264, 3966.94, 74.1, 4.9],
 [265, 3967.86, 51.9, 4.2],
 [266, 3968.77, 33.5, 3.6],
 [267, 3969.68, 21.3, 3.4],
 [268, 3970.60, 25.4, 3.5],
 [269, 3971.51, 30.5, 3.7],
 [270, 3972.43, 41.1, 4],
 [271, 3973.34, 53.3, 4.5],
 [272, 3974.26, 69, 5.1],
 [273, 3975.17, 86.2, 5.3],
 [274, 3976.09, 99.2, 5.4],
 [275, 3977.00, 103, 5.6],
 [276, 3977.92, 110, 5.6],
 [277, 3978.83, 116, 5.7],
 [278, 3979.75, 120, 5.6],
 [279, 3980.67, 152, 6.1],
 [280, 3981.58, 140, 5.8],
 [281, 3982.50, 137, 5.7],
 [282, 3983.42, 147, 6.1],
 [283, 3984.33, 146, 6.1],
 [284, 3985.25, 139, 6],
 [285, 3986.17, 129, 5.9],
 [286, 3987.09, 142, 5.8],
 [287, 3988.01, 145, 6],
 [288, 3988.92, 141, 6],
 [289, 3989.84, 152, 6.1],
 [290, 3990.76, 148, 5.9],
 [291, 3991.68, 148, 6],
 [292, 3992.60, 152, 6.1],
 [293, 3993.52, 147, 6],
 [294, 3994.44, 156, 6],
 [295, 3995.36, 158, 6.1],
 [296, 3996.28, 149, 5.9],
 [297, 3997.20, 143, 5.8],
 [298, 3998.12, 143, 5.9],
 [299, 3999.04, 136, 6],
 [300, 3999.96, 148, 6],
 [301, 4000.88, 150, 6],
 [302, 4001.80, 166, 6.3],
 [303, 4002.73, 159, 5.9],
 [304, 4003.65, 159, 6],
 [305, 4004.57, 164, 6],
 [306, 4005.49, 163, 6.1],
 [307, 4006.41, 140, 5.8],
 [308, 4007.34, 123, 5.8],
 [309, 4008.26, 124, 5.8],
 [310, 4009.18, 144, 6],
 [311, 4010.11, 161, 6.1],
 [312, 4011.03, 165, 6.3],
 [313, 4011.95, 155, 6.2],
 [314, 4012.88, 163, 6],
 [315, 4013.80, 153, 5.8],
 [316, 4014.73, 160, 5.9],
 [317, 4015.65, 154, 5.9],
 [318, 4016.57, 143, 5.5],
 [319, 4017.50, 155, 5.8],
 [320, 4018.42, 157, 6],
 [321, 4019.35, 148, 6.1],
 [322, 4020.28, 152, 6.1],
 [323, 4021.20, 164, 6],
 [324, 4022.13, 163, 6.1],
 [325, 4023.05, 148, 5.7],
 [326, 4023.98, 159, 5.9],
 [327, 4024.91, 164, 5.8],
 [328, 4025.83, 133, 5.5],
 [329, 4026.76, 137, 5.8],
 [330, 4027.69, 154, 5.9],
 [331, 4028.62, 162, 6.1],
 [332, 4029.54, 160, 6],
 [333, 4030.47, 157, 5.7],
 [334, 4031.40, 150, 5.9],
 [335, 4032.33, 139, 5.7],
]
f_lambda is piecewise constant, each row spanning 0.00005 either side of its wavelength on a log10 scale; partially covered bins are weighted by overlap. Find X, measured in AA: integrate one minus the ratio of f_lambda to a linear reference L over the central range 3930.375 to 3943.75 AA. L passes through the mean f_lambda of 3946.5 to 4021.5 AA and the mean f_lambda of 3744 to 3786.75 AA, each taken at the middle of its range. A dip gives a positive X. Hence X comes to 7.7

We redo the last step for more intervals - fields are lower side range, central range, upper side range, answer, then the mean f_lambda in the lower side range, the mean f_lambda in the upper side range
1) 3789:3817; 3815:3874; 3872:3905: 5.0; 121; 115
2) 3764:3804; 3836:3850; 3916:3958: 1.5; 119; 94.6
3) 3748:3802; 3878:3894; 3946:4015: 1.4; 114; 123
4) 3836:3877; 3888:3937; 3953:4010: 5.6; 114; 121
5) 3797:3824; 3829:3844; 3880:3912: 5.3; 119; 114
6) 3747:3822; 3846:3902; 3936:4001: -3.3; 116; 108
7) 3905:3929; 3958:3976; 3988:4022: 7.8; 118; 151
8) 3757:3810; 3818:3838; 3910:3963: 3.8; 119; 102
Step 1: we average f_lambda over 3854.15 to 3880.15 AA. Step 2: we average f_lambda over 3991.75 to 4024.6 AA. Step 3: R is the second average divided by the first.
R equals 1.26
